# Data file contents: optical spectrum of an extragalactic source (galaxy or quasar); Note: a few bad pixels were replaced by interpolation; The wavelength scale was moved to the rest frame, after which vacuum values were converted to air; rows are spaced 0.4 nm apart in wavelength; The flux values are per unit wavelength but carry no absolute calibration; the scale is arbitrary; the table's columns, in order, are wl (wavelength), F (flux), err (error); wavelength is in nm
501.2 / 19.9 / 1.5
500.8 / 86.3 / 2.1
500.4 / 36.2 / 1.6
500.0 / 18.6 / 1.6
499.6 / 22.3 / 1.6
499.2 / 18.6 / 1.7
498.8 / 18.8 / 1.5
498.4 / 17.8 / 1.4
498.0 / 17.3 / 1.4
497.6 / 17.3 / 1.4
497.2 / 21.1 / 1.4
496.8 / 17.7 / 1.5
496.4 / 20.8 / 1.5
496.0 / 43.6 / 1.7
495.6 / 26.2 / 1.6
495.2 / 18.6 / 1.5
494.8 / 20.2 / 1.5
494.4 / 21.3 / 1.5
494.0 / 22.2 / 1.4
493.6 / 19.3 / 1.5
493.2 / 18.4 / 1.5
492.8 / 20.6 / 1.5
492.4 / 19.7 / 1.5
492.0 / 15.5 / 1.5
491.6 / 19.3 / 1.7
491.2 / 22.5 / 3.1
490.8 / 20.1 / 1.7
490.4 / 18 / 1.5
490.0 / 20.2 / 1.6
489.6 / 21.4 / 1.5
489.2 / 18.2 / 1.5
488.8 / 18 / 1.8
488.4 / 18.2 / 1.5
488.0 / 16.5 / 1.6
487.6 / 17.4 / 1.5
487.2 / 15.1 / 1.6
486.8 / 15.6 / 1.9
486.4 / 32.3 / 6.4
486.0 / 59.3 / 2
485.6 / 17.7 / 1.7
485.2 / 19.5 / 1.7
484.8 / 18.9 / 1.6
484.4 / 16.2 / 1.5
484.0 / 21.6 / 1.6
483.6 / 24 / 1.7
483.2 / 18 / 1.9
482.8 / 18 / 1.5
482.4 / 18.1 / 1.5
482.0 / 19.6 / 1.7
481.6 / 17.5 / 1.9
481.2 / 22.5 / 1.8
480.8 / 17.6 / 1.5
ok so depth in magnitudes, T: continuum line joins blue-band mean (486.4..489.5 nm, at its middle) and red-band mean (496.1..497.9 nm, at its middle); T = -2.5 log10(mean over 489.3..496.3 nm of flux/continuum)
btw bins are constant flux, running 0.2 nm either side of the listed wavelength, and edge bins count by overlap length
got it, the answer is -0.11 mag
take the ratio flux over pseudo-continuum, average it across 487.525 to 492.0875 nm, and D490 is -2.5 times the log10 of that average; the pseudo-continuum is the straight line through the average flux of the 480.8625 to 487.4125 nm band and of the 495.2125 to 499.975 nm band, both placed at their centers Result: 0.159 mag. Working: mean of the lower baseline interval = 22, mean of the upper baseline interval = 21.7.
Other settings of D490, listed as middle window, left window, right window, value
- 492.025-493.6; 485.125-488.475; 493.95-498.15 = 0.20 mag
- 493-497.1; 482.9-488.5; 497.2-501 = 0.15 mag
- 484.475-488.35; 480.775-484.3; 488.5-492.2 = -0.19 mag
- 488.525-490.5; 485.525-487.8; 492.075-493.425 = 0.20 mag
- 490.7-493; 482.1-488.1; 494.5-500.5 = 0.13 mag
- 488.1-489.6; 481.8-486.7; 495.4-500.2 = 0.23 mag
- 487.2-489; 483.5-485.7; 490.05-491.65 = 0.15 mag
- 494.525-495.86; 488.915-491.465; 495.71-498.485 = -0.04 mag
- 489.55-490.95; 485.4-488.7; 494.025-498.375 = 0.18 mag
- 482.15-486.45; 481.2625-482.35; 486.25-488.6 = -0.24 mag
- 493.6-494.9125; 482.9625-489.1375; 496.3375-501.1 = 0.17 mag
